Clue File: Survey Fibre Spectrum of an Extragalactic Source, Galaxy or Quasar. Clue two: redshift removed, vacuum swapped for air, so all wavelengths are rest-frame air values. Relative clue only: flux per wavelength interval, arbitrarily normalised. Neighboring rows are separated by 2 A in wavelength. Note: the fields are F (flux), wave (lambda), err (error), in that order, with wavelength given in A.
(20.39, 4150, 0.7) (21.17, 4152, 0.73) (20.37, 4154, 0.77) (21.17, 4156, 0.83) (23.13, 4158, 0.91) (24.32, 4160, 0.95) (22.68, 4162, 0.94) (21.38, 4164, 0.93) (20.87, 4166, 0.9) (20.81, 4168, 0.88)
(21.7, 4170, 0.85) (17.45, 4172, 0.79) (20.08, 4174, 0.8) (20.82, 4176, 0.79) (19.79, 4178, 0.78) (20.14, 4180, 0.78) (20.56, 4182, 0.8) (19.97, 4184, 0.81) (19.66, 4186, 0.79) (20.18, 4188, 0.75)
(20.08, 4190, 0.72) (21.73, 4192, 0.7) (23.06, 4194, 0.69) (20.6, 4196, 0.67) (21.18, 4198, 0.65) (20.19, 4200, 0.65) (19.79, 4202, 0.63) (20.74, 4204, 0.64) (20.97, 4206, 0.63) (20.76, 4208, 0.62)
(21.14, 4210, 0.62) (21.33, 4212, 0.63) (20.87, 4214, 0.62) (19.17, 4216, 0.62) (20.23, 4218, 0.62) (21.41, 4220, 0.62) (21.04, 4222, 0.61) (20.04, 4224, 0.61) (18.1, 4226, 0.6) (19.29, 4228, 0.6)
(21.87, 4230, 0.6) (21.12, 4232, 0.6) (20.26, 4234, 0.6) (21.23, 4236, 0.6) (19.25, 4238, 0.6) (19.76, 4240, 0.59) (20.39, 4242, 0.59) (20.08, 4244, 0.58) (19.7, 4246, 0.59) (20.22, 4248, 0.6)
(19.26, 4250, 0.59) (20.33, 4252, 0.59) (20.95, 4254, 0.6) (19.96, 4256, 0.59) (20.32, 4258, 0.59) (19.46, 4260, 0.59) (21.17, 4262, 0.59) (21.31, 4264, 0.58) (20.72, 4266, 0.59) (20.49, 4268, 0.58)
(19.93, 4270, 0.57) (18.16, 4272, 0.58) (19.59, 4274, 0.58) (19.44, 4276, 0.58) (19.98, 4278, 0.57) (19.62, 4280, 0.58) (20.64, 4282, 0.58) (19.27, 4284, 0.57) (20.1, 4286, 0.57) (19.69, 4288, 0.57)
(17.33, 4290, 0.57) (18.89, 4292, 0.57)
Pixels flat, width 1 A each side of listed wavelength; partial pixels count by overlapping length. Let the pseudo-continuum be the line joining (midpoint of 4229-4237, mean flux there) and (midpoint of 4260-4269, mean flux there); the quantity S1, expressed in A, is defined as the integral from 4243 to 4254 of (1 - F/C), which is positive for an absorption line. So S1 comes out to 0.49 A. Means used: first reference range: 21.1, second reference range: 20.8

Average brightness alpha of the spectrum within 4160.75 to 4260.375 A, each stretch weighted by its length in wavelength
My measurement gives 20.5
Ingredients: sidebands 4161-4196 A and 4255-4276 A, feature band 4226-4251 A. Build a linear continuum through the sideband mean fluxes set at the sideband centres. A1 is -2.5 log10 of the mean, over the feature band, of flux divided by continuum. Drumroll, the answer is 0.01 mag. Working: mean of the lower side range 20.6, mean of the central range 20.1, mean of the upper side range 20.1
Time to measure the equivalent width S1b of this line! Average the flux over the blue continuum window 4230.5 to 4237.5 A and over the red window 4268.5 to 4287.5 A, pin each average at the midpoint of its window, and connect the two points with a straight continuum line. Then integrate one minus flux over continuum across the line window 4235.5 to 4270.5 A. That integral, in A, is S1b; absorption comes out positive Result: 0.1 A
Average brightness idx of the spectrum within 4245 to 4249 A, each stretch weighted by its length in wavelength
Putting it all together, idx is 20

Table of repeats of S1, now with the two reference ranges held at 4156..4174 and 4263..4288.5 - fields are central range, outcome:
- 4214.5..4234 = 0.34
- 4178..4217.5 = 0.71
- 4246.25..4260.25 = 0.10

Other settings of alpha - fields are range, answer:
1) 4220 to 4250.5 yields 20.2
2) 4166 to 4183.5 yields 20.2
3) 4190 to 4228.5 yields 20.6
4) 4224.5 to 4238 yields 20.2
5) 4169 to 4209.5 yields 20.5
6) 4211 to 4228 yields 20.2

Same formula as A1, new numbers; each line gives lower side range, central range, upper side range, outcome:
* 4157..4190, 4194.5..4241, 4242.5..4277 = 0.00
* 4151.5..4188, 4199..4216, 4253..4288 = 0.00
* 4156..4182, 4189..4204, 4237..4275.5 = -0.01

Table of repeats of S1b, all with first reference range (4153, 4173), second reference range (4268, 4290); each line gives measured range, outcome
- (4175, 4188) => 0.6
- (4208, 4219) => 0.0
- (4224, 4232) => 0.2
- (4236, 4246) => 0.1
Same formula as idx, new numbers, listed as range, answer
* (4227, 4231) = 20.6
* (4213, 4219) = 20.1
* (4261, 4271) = 20.7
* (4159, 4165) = 22.8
